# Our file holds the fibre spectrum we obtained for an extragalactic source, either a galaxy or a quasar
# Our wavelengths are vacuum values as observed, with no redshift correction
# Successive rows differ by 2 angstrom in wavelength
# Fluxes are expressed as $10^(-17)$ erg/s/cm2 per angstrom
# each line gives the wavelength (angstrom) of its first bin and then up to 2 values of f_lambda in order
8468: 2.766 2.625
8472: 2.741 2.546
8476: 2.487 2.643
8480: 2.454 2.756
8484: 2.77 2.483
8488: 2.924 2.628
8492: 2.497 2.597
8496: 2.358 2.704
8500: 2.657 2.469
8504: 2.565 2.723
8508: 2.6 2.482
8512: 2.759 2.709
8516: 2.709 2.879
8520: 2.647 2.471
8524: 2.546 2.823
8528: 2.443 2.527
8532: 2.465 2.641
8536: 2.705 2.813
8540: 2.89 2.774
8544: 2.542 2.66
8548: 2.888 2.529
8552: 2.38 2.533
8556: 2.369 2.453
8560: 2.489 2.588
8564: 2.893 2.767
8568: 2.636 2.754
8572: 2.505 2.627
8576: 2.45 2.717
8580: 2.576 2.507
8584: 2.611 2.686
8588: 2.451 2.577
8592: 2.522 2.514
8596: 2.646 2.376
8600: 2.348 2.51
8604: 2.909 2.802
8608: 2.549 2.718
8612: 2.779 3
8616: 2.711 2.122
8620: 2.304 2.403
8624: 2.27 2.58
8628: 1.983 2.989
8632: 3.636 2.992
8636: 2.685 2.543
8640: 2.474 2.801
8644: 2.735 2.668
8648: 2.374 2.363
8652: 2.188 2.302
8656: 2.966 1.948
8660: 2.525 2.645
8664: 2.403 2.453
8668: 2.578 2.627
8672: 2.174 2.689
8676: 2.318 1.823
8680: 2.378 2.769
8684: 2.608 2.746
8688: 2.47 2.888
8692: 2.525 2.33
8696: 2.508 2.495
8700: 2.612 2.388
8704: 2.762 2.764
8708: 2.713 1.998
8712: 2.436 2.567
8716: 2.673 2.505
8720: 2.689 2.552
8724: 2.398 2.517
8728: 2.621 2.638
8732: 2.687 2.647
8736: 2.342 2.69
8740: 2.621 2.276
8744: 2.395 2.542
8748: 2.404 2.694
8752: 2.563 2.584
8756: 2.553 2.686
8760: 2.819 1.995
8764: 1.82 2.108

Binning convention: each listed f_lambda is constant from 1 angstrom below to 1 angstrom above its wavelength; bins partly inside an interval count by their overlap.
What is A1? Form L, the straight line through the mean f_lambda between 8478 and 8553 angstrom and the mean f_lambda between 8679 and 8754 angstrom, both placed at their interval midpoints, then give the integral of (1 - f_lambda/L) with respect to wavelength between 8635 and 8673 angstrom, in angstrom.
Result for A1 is 1.2 angstrom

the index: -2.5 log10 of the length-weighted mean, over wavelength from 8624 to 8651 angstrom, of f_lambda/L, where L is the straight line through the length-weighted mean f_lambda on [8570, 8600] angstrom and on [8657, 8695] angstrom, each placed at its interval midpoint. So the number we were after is -0.07 mag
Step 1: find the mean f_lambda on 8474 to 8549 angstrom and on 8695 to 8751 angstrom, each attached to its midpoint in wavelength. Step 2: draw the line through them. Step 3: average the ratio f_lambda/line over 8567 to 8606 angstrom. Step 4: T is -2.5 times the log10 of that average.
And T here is 0.010 mag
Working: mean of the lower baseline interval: 2.64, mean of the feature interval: 2.58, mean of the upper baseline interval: 2.54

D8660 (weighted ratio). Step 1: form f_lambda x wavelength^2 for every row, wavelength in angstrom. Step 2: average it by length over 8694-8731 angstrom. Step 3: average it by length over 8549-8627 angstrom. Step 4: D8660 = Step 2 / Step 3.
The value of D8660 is 1.0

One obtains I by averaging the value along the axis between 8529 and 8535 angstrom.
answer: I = 2.54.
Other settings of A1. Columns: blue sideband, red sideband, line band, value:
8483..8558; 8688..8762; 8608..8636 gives -0.69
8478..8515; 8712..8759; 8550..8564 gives 0.54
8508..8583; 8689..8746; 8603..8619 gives -0.64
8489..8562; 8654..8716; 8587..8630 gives 0.27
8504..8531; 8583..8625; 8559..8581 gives -0.38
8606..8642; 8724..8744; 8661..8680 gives 1.39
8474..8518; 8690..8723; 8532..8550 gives -0.74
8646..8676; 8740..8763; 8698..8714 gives -0.31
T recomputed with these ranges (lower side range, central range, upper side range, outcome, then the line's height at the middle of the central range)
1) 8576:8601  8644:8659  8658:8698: 0.034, 2.5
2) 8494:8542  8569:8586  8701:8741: 0.006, 2.61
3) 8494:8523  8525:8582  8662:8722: -0.010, 2.6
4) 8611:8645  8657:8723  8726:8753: 0.038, 2.59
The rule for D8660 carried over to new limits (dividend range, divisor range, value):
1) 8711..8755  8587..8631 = 1.03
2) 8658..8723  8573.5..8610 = 1.00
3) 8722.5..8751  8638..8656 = 1.03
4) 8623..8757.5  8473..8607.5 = 1.01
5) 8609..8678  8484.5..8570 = 1.00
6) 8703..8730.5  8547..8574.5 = 1.02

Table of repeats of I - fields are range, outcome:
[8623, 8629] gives 2.28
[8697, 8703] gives 2.5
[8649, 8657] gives 2.45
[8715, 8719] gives 2.59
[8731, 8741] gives 2.6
